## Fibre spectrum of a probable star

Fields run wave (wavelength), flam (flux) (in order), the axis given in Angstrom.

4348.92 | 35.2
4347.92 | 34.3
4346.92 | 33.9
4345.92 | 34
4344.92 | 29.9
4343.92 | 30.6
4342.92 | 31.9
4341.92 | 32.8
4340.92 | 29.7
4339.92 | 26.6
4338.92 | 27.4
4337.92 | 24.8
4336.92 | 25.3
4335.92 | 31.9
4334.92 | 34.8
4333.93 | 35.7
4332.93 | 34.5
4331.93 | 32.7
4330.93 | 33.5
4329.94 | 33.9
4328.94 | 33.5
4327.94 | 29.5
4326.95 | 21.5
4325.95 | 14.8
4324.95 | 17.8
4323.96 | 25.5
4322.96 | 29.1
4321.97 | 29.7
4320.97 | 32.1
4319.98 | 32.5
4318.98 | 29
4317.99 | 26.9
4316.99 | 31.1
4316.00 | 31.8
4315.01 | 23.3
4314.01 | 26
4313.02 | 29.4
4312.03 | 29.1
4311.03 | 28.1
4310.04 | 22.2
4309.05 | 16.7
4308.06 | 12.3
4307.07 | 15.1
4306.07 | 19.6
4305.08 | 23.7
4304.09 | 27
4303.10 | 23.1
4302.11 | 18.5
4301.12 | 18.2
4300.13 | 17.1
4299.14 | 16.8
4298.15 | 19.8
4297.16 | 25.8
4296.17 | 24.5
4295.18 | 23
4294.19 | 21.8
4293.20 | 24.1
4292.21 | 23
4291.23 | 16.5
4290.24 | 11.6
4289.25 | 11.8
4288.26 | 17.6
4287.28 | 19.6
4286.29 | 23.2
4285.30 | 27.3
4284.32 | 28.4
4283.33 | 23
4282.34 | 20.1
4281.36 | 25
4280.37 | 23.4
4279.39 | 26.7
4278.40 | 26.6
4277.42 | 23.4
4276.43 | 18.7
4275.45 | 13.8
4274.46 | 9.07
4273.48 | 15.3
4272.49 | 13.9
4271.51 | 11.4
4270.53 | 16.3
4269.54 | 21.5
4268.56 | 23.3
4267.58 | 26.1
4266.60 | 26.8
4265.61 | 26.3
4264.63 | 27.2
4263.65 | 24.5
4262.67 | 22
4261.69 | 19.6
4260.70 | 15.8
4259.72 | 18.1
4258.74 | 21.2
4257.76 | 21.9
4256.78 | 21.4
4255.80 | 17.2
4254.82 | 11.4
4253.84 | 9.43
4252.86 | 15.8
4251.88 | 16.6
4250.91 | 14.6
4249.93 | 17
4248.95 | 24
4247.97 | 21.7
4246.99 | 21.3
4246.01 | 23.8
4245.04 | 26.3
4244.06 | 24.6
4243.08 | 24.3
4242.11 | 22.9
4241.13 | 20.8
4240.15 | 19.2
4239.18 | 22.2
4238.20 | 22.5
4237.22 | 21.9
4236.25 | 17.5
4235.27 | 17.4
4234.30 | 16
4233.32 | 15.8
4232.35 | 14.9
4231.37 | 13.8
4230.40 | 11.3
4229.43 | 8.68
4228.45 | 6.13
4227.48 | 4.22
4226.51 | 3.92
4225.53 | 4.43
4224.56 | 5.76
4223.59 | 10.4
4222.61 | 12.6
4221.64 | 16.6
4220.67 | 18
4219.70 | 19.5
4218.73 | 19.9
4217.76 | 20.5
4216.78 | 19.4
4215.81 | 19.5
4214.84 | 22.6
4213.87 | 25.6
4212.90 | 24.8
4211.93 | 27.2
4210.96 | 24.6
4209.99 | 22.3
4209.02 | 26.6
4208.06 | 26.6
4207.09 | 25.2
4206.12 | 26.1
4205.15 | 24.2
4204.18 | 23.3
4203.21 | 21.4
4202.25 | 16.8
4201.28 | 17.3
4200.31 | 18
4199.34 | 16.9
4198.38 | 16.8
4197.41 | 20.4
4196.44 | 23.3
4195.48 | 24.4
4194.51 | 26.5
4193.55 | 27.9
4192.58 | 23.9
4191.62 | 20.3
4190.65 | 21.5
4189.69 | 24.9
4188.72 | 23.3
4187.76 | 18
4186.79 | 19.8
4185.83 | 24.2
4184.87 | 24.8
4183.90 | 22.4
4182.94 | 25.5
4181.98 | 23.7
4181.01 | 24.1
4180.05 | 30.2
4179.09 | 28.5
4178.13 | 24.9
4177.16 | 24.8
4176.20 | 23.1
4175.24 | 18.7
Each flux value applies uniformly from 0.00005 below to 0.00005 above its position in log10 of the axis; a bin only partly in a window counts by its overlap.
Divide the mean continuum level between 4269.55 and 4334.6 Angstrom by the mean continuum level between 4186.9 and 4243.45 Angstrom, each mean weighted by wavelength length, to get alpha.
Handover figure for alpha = 1.2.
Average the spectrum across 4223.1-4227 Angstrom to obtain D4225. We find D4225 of 6.12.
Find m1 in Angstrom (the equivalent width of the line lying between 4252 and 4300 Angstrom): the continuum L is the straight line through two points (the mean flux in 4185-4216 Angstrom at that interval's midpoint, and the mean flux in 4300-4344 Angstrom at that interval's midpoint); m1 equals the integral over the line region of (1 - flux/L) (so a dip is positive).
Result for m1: 9.6 Angstrom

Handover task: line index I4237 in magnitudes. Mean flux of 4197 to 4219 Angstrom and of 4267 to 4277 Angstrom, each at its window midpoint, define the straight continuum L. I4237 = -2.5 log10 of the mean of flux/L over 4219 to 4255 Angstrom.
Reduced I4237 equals 0.21 mag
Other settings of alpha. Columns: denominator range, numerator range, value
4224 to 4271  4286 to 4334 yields 1.33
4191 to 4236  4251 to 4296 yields 1.08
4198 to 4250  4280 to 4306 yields 1.13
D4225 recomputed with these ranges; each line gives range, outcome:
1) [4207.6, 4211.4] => 25.1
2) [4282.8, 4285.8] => 26.1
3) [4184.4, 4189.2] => 22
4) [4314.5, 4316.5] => 27.6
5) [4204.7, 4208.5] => 25.5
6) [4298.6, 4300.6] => 17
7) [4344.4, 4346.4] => 31.9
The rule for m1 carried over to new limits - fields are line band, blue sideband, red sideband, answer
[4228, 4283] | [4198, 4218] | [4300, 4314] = 6.74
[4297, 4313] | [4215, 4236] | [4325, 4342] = 2.61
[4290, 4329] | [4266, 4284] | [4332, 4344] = 3.77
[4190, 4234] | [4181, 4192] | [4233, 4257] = 5.62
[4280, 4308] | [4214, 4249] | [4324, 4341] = 3.77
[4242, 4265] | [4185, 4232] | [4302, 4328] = 1.55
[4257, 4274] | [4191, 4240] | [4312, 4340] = 1.89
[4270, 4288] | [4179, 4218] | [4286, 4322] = 1.96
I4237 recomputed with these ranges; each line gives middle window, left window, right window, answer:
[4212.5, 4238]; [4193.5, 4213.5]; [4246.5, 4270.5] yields 0.40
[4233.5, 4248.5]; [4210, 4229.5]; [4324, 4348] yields -0.15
